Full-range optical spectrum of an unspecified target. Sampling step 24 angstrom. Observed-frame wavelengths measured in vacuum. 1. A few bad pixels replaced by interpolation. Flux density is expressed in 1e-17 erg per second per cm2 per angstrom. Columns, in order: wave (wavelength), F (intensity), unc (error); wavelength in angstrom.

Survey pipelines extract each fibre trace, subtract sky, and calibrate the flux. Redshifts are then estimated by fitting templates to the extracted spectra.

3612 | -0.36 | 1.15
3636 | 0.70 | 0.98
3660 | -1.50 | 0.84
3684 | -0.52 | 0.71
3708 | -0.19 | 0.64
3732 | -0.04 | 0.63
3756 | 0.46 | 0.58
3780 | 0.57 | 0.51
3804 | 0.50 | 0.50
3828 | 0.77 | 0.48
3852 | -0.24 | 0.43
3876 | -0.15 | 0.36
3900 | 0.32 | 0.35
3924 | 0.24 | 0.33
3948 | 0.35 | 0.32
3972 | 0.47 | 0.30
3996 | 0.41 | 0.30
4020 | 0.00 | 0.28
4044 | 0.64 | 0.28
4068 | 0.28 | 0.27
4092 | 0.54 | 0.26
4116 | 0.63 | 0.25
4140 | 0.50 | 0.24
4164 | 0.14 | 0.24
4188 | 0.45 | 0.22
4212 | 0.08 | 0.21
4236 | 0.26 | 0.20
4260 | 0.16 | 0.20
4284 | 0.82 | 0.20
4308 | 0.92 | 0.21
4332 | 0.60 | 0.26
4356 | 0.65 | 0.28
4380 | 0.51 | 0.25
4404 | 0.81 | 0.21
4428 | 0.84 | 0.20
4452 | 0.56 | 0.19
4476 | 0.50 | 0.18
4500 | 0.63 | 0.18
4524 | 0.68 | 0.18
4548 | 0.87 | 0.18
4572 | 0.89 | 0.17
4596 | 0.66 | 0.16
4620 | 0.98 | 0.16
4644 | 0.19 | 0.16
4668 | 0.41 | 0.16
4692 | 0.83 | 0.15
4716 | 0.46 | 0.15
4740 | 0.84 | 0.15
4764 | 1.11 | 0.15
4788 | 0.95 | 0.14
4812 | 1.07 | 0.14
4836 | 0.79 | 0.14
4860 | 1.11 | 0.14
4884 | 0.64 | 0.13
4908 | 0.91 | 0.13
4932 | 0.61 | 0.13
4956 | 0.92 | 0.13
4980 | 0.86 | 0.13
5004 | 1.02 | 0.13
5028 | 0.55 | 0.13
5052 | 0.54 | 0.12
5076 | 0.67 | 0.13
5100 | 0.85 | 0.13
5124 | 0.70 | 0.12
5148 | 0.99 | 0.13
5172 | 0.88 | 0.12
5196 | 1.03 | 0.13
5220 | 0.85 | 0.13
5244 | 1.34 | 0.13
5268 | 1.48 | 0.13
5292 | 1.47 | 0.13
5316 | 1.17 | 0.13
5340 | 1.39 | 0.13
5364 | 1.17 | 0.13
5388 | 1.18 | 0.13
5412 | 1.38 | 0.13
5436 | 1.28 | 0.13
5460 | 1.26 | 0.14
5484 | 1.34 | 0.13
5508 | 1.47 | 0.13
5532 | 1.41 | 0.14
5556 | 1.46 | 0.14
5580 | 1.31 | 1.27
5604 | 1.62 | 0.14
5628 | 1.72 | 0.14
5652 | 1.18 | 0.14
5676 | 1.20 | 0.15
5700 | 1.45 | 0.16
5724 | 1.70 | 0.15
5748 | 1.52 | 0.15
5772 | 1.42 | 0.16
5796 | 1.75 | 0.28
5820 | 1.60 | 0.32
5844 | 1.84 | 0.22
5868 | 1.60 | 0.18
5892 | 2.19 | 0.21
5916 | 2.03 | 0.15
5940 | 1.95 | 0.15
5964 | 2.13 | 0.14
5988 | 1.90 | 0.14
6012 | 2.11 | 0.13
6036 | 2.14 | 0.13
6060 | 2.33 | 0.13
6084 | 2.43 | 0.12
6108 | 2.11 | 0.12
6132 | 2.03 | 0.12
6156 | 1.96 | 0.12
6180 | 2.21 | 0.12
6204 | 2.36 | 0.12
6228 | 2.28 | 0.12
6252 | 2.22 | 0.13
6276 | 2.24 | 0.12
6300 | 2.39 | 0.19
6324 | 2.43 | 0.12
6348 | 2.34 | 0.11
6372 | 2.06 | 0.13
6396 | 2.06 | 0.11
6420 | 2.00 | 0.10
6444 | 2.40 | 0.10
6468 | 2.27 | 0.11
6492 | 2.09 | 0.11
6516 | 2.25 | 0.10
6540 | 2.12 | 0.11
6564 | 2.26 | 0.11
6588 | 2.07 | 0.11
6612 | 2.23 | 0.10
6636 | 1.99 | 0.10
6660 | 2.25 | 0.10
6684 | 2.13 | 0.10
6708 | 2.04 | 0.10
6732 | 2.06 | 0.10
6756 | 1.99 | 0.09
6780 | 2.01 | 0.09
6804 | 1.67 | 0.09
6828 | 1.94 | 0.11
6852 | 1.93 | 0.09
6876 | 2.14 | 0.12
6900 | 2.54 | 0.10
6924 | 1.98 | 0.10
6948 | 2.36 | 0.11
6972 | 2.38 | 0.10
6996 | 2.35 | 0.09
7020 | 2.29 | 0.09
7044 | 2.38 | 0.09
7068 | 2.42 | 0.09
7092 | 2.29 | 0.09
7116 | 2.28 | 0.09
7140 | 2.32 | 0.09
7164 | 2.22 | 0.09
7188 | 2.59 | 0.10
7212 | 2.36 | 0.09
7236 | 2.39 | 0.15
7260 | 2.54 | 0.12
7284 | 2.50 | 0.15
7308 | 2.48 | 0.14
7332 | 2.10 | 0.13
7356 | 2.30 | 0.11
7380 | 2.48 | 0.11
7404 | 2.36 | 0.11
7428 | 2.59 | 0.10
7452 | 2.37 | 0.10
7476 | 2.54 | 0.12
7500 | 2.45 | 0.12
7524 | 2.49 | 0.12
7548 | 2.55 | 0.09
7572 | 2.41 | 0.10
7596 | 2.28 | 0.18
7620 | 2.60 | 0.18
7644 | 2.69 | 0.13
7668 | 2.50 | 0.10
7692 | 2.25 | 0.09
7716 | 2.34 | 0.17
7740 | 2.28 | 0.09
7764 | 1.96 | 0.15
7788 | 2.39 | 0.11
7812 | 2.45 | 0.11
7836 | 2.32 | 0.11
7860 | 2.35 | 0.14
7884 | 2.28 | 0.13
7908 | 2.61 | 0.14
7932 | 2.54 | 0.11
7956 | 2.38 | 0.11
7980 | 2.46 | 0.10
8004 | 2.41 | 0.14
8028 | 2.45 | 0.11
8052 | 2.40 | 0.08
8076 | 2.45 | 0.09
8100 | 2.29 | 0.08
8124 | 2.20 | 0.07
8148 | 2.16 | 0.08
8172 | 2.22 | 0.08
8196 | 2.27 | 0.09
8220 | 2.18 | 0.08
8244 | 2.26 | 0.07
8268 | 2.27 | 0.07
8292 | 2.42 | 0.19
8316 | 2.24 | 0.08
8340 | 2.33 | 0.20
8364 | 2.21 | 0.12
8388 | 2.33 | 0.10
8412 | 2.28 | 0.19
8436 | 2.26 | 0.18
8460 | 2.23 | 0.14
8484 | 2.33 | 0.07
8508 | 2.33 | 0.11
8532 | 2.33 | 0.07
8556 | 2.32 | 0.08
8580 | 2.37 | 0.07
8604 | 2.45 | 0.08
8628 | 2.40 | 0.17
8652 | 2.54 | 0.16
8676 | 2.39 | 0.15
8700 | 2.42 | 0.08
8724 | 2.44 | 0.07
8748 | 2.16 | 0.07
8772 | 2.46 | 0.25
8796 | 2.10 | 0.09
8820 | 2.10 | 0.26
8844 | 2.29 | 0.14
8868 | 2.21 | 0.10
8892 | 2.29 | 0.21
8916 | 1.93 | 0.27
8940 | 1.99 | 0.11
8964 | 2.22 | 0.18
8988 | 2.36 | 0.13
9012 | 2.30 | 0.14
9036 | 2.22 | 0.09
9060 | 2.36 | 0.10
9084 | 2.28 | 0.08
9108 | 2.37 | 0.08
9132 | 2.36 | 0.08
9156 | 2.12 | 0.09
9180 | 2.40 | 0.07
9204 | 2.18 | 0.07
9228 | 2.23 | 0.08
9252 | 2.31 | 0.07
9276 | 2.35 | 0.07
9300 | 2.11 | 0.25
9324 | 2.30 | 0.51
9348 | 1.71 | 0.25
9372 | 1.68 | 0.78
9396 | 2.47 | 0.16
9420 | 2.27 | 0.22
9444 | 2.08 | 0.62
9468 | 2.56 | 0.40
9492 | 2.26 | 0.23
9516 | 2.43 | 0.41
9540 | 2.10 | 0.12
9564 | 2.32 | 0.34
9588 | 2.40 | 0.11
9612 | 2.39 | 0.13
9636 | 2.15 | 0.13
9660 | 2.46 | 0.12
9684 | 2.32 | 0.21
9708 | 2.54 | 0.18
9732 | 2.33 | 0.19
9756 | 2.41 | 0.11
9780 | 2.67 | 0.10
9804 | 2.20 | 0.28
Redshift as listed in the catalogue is 0.315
